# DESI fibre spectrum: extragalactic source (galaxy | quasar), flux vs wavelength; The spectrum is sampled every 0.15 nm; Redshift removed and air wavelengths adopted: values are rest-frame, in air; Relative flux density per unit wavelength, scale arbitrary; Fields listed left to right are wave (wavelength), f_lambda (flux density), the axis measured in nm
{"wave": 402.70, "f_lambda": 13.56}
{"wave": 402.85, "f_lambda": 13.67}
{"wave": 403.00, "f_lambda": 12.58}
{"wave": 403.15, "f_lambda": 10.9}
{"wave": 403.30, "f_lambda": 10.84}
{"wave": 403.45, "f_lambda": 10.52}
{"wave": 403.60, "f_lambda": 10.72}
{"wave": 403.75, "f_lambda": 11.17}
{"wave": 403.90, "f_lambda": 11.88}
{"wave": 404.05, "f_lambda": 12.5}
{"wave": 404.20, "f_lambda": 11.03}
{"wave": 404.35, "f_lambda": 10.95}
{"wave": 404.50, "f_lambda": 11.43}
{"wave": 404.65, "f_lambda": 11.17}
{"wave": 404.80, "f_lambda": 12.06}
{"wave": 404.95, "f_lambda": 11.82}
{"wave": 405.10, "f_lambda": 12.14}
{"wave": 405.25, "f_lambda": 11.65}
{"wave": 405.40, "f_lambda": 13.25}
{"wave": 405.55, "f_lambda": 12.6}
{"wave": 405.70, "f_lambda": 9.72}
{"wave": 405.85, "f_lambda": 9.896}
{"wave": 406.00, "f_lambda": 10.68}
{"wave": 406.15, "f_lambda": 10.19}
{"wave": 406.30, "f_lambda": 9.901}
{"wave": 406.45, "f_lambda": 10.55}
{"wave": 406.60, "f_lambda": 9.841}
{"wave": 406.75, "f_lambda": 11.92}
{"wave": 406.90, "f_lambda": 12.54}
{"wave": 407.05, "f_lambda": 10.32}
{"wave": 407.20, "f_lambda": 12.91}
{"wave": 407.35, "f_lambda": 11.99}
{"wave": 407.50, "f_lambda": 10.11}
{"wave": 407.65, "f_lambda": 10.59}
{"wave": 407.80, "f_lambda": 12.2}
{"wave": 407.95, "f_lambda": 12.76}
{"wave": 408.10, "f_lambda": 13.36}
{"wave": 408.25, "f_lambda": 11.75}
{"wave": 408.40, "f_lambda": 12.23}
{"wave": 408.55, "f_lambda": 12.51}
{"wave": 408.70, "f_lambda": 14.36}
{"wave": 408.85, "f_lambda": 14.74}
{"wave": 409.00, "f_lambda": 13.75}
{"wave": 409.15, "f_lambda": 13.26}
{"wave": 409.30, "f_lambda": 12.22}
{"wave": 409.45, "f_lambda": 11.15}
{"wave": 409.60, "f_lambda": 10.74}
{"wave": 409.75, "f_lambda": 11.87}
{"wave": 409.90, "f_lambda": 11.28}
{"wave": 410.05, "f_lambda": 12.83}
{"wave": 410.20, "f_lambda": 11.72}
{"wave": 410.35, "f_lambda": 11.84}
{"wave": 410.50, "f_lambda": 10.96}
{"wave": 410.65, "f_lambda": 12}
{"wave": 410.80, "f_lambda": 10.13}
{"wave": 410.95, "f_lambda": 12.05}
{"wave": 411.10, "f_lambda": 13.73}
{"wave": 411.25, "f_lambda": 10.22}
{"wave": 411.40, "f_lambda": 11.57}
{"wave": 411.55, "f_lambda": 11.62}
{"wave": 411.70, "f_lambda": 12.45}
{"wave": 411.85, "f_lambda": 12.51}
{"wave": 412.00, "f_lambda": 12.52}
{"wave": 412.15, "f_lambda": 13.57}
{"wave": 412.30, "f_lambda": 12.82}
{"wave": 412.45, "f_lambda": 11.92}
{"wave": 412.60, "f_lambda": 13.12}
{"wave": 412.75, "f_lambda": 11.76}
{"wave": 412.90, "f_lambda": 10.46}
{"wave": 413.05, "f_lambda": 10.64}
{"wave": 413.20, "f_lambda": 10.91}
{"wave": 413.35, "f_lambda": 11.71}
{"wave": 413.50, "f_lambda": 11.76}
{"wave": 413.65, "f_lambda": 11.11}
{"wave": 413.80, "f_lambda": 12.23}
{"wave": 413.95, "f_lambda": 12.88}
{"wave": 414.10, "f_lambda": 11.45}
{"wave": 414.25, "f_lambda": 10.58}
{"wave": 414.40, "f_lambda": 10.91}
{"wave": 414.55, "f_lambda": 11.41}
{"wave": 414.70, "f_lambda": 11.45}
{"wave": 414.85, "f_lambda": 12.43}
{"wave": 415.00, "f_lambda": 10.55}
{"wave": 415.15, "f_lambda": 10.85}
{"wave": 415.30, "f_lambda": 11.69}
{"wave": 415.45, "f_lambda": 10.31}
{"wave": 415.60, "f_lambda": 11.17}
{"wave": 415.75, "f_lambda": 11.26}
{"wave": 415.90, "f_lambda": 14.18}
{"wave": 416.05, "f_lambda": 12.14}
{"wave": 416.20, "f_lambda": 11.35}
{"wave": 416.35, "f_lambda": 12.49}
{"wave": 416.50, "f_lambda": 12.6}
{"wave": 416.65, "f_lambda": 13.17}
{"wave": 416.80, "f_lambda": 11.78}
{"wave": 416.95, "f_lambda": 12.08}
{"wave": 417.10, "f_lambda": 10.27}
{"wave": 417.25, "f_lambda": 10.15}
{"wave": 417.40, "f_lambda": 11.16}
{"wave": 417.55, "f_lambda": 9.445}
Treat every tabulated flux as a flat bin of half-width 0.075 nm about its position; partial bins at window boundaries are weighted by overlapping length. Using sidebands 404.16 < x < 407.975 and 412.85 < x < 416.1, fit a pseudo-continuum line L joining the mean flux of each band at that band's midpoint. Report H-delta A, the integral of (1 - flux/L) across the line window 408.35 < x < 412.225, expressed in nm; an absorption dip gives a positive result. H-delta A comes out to -0.29 nm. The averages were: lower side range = 11.3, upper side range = 11.5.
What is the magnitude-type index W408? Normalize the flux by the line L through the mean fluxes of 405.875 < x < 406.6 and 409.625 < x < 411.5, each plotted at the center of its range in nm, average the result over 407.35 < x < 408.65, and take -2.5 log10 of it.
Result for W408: -0.11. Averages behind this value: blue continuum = 10.2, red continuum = 11.7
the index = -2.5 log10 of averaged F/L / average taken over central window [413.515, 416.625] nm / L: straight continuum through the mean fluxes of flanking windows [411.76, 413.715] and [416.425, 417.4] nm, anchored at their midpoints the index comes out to 0.01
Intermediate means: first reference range 11.9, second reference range 11.6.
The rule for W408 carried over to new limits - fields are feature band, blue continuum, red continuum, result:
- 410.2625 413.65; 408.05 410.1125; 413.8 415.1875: 0.01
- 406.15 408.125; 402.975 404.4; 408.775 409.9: 0.06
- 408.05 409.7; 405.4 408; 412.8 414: -0.13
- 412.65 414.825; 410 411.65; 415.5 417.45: 0.03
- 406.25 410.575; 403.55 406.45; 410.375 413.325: -0.04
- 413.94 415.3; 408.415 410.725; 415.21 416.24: 0.05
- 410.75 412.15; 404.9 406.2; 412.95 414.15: -0.04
